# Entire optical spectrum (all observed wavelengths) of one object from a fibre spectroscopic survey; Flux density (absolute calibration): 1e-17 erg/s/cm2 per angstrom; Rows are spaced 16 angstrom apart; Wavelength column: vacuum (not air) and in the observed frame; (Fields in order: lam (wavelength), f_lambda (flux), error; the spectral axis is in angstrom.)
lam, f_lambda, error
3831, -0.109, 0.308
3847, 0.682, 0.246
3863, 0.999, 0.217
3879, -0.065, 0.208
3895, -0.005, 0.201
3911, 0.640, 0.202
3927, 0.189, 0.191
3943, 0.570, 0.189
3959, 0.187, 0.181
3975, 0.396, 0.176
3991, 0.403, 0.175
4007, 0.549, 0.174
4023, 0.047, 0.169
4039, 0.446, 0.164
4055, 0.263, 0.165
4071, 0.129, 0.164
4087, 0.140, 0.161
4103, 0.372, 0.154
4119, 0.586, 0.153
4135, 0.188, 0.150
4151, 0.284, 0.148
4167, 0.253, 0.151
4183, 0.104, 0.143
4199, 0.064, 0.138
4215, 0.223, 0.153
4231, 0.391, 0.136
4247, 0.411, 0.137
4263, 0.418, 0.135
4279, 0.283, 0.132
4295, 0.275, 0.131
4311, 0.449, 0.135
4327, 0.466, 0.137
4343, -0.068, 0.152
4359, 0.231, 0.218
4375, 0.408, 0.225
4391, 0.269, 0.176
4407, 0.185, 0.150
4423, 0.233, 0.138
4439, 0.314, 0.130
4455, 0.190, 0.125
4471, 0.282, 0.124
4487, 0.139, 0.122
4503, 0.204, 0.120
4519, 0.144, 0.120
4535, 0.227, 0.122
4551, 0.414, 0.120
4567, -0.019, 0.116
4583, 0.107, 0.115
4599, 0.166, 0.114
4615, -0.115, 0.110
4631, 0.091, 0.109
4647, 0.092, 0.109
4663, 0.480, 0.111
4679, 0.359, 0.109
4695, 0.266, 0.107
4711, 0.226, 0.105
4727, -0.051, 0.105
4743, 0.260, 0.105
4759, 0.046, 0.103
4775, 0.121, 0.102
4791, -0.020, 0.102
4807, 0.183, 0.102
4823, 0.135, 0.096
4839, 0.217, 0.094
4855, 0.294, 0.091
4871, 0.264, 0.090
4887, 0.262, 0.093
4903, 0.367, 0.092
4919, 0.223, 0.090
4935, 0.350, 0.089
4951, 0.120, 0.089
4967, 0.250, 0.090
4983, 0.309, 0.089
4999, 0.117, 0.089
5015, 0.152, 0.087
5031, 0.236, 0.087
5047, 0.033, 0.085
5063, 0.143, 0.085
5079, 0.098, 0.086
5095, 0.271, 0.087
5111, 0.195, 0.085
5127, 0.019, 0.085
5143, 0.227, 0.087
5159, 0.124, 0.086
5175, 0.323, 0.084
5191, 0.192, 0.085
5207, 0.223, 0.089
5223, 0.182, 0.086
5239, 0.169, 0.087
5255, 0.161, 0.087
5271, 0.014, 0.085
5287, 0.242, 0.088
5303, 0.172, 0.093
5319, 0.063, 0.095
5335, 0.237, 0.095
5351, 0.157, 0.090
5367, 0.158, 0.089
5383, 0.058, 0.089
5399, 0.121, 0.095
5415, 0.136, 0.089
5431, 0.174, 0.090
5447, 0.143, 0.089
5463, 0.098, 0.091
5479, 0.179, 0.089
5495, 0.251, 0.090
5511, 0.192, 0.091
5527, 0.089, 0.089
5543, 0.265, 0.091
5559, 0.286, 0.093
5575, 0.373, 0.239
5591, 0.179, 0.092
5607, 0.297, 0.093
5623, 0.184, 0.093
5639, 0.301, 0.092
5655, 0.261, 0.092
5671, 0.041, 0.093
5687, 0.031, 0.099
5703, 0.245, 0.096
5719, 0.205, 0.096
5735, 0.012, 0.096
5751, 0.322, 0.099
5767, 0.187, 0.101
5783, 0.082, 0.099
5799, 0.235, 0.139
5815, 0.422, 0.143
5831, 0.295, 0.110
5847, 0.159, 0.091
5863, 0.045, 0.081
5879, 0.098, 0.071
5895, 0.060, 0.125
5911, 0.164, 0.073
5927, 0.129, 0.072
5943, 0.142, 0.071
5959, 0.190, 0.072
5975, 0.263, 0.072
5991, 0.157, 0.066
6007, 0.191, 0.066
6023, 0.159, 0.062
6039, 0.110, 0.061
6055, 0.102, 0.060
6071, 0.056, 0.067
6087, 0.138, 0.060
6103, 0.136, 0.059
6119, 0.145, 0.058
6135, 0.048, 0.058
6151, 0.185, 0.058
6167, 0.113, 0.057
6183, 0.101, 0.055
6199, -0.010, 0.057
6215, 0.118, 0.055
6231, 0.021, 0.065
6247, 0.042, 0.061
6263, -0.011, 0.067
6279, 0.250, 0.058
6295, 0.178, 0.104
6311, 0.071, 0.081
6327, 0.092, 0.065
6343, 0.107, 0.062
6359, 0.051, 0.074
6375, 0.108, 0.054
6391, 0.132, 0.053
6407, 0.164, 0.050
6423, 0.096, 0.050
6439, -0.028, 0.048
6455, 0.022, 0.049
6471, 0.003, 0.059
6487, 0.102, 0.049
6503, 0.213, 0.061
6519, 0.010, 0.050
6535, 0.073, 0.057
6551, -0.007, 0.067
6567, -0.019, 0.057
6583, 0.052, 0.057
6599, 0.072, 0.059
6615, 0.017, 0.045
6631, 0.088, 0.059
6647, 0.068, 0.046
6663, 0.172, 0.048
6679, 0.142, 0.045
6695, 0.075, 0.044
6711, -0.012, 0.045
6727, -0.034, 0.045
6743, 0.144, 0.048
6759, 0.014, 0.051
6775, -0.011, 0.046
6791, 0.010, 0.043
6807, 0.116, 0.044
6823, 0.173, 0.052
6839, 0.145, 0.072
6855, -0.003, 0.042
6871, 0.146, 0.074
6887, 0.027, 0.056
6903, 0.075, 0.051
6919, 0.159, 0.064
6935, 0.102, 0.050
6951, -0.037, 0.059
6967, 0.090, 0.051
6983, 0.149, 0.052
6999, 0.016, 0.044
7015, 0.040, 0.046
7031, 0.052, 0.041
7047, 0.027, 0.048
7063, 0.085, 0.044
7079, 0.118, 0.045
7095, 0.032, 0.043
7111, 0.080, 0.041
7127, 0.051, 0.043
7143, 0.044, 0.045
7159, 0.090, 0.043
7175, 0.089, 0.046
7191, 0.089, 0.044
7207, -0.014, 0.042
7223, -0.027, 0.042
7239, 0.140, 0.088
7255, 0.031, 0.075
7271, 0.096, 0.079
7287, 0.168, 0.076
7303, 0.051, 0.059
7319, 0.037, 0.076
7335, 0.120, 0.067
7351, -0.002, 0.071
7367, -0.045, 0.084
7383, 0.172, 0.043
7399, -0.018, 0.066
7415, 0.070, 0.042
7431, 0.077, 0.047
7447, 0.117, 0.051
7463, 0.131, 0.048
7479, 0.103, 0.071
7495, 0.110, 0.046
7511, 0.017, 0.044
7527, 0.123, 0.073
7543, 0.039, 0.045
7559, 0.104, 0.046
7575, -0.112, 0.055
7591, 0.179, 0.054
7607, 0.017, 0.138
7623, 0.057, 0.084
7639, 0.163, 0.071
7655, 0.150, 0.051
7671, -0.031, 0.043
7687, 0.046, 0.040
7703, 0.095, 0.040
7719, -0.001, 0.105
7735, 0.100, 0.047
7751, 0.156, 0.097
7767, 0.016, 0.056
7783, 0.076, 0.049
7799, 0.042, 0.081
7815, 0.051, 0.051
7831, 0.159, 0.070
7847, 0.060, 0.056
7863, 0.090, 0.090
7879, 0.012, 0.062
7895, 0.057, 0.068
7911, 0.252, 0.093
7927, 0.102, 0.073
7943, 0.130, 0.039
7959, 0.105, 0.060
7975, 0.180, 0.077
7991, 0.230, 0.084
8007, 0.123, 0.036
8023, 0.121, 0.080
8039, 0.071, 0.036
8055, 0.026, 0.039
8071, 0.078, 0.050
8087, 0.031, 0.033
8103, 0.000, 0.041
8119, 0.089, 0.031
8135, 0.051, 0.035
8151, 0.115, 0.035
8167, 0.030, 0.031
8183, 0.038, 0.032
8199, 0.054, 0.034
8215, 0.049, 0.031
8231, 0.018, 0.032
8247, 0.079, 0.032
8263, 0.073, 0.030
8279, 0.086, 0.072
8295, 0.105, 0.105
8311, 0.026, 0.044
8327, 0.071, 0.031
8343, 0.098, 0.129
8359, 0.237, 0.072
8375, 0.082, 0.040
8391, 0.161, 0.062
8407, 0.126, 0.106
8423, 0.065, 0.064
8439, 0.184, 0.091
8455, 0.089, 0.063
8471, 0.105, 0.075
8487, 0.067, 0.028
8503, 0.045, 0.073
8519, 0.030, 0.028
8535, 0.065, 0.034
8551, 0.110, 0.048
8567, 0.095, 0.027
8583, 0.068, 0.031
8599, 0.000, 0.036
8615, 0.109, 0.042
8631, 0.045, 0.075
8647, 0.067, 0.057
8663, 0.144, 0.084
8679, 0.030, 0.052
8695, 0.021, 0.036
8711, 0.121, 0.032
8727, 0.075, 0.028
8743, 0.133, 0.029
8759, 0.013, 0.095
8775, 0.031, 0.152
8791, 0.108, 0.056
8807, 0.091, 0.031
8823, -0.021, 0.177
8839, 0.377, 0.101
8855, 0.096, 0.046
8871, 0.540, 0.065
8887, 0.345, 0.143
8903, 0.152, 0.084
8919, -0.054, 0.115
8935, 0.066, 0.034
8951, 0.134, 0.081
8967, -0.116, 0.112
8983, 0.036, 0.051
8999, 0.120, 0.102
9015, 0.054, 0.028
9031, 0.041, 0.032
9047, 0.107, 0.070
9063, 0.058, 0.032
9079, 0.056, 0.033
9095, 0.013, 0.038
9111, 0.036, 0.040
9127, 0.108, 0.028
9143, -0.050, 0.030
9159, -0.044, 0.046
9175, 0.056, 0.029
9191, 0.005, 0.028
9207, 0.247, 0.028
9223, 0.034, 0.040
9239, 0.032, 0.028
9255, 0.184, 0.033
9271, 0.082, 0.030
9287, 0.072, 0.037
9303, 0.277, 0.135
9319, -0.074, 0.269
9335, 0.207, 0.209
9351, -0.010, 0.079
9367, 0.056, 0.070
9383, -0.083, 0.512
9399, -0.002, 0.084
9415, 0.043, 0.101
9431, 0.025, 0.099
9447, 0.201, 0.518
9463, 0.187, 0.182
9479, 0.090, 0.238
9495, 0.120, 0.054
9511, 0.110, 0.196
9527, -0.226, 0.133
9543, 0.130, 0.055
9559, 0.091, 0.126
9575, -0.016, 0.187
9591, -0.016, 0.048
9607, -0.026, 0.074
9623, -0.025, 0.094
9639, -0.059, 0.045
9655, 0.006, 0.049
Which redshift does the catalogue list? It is 1.380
